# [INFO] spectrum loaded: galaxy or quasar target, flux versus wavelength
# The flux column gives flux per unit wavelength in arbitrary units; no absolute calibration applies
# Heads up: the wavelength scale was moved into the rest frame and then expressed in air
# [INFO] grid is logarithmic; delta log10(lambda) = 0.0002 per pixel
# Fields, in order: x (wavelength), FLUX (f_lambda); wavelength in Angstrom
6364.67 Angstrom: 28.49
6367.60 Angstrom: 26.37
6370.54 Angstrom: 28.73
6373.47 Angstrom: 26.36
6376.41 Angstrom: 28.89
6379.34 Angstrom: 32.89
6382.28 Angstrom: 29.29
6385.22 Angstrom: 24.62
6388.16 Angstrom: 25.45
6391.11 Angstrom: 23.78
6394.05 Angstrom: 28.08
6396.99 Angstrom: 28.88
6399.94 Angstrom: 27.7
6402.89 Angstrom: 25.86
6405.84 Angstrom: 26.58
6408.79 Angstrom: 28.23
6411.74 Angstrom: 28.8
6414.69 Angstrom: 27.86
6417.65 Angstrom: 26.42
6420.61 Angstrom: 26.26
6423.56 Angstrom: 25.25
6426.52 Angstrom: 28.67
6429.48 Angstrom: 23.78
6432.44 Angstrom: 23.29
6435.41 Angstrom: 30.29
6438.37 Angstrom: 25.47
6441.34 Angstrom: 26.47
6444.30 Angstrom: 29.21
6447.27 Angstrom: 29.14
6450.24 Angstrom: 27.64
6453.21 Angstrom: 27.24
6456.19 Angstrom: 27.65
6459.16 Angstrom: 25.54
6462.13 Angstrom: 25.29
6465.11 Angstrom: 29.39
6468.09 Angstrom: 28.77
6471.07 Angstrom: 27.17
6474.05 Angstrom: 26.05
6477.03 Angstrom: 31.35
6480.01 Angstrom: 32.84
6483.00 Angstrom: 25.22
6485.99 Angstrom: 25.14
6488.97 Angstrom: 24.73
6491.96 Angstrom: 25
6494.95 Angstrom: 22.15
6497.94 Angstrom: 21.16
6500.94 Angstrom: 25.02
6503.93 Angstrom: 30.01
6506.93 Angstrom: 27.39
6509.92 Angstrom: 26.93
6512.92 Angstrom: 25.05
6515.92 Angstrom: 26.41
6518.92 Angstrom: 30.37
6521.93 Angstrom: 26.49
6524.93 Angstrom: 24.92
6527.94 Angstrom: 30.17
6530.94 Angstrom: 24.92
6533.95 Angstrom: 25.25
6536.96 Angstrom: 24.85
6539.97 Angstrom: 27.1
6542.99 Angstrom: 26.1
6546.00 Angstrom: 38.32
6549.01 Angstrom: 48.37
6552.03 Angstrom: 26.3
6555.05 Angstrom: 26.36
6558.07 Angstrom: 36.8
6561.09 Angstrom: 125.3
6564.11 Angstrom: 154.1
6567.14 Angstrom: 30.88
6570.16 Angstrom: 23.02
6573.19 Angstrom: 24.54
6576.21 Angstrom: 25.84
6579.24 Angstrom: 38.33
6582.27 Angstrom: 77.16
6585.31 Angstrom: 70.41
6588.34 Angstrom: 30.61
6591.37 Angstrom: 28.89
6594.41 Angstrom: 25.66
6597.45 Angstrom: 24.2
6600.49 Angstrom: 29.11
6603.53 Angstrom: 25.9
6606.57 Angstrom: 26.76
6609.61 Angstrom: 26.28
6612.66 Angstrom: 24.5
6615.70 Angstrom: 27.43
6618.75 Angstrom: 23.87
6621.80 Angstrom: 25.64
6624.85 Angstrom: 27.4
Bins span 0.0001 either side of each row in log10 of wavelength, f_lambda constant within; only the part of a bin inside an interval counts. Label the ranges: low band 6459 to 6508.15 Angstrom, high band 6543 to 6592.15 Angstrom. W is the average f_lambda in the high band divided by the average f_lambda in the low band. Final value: 1.87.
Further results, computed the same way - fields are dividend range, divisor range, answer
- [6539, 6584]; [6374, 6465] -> 1.80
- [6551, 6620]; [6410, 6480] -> 1.52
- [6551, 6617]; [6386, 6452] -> 1.57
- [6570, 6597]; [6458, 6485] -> 1.38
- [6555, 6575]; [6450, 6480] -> 2.23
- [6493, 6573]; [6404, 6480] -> 1.33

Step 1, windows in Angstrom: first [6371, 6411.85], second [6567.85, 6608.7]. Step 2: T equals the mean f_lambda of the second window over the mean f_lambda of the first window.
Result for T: 1.3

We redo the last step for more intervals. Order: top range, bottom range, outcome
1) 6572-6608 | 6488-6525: 1.38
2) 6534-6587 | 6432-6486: 1.73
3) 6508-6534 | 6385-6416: 0.99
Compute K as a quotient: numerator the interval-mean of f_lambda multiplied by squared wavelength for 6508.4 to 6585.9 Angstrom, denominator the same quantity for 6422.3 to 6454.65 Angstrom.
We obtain 1.6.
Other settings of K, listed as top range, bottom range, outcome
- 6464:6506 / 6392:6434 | 1.02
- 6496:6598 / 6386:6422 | 1.46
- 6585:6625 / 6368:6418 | 1.11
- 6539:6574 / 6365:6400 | 1.90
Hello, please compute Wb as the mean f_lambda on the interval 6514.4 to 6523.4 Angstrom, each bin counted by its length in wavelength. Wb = 27.7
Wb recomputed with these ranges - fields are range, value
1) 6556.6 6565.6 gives 106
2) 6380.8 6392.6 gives 25.8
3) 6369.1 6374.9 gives 27.6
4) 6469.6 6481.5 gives 29.4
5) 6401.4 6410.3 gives 26.9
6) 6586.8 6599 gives 27.4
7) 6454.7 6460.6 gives 26.6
